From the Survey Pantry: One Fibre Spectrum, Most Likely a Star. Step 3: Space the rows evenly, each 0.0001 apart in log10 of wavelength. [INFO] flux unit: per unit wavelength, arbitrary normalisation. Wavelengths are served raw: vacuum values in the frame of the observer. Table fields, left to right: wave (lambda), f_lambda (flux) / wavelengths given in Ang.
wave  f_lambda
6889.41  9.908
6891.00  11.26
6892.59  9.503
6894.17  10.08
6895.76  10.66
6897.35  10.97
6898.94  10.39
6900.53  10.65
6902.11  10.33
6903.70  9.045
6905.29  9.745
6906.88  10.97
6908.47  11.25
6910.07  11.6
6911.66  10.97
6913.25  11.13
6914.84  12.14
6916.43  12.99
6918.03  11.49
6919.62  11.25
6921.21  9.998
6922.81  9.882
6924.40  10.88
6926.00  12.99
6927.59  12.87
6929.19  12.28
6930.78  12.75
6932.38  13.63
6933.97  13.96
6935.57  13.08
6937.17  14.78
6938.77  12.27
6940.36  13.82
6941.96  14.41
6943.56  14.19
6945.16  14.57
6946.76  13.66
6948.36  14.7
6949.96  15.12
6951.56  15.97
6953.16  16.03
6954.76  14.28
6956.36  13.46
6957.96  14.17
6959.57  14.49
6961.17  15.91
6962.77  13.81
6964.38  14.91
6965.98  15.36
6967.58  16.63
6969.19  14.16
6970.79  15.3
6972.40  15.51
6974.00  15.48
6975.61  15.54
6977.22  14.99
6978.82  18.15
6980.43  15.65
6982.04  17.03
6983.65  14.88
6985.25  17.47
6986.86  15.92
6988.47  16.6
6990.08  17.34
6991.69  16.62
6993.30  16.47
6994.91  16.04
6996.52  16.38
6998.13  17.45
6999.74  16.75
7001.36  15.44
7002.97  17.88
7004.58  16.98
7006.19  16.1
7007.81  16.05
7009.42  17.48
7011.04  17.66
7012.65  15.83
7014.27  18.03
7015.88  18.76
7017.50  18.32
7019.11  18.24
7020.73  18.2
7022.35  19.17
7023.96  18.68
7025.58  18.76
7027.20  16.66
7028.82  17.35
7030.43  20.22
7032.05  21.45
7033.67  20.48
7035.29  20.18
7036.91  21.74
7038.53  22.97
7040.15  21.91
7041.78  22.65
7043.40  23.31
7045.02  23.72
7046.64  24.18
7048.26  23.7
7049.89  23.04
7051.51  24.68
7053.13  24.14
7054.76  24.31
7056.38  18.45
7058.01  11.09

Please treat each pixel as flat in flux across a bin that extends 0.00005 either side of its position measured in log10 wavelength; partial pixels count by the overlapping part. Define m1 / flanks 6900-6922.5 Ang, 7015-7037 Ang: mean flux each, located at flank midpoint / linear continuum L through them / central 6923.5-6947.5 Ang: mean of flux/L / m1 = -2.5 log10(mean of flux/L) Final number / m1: -0.055 mag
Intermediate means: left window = 10.9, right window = 19.1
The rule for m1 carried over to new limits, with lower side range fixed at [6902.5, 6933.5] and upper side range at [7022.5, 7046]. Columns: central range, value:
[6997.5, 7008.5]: 0.098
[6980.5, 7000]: 0.043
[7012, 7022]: 0.080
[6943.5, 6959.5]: -0.038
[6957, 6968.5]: 0.002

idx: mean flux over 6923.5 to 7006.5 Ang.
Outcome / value 15.1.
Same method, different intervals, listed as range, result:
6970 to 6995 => 16.2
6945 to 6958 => 14.7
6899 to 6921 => 11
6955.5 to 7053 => 17.9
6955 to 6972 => 14.8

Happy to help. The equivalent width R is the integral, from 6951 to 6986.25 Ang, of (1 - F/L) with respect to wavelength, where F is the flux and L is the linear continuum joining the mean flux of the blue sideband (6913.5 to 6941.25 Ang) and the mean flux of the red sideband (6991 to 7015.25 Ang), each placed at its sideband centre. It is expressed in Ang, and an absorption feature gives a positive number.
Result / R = -1.5 Ang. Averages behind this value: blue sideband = 12.4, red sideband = 16.8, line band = 15.4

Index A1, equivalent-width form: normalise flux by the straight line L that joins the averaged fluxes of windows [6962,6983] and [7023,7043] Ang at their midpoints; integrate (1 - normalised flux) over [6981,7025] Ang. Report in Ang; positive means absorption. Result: 2.1 Ang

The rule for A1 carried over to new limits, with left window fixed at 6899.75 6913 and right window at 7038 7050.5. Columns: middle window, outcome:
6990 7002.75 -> 1.5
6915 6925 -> 0.6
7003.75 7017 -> 1.9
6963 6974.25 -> 0.7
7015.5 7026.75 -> 1.4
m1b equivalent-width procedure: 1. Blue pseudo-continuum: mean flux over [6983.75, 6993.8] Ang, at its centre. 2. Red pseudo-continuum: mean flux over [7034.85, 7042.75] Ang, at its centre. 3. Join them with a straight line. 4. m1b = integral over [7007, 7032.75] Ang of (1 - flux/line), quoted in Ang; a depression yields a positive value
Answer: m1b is 2.3 Ang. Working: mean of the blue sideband 16.6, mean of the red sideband 22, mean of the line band 18.2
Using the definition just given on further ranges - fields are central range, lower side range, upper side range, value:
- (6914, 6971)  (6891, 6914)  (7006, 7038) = -1.8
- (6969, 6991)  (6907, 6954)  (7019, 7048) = 0.8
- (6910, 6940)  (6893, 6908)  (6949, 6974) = 0.1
